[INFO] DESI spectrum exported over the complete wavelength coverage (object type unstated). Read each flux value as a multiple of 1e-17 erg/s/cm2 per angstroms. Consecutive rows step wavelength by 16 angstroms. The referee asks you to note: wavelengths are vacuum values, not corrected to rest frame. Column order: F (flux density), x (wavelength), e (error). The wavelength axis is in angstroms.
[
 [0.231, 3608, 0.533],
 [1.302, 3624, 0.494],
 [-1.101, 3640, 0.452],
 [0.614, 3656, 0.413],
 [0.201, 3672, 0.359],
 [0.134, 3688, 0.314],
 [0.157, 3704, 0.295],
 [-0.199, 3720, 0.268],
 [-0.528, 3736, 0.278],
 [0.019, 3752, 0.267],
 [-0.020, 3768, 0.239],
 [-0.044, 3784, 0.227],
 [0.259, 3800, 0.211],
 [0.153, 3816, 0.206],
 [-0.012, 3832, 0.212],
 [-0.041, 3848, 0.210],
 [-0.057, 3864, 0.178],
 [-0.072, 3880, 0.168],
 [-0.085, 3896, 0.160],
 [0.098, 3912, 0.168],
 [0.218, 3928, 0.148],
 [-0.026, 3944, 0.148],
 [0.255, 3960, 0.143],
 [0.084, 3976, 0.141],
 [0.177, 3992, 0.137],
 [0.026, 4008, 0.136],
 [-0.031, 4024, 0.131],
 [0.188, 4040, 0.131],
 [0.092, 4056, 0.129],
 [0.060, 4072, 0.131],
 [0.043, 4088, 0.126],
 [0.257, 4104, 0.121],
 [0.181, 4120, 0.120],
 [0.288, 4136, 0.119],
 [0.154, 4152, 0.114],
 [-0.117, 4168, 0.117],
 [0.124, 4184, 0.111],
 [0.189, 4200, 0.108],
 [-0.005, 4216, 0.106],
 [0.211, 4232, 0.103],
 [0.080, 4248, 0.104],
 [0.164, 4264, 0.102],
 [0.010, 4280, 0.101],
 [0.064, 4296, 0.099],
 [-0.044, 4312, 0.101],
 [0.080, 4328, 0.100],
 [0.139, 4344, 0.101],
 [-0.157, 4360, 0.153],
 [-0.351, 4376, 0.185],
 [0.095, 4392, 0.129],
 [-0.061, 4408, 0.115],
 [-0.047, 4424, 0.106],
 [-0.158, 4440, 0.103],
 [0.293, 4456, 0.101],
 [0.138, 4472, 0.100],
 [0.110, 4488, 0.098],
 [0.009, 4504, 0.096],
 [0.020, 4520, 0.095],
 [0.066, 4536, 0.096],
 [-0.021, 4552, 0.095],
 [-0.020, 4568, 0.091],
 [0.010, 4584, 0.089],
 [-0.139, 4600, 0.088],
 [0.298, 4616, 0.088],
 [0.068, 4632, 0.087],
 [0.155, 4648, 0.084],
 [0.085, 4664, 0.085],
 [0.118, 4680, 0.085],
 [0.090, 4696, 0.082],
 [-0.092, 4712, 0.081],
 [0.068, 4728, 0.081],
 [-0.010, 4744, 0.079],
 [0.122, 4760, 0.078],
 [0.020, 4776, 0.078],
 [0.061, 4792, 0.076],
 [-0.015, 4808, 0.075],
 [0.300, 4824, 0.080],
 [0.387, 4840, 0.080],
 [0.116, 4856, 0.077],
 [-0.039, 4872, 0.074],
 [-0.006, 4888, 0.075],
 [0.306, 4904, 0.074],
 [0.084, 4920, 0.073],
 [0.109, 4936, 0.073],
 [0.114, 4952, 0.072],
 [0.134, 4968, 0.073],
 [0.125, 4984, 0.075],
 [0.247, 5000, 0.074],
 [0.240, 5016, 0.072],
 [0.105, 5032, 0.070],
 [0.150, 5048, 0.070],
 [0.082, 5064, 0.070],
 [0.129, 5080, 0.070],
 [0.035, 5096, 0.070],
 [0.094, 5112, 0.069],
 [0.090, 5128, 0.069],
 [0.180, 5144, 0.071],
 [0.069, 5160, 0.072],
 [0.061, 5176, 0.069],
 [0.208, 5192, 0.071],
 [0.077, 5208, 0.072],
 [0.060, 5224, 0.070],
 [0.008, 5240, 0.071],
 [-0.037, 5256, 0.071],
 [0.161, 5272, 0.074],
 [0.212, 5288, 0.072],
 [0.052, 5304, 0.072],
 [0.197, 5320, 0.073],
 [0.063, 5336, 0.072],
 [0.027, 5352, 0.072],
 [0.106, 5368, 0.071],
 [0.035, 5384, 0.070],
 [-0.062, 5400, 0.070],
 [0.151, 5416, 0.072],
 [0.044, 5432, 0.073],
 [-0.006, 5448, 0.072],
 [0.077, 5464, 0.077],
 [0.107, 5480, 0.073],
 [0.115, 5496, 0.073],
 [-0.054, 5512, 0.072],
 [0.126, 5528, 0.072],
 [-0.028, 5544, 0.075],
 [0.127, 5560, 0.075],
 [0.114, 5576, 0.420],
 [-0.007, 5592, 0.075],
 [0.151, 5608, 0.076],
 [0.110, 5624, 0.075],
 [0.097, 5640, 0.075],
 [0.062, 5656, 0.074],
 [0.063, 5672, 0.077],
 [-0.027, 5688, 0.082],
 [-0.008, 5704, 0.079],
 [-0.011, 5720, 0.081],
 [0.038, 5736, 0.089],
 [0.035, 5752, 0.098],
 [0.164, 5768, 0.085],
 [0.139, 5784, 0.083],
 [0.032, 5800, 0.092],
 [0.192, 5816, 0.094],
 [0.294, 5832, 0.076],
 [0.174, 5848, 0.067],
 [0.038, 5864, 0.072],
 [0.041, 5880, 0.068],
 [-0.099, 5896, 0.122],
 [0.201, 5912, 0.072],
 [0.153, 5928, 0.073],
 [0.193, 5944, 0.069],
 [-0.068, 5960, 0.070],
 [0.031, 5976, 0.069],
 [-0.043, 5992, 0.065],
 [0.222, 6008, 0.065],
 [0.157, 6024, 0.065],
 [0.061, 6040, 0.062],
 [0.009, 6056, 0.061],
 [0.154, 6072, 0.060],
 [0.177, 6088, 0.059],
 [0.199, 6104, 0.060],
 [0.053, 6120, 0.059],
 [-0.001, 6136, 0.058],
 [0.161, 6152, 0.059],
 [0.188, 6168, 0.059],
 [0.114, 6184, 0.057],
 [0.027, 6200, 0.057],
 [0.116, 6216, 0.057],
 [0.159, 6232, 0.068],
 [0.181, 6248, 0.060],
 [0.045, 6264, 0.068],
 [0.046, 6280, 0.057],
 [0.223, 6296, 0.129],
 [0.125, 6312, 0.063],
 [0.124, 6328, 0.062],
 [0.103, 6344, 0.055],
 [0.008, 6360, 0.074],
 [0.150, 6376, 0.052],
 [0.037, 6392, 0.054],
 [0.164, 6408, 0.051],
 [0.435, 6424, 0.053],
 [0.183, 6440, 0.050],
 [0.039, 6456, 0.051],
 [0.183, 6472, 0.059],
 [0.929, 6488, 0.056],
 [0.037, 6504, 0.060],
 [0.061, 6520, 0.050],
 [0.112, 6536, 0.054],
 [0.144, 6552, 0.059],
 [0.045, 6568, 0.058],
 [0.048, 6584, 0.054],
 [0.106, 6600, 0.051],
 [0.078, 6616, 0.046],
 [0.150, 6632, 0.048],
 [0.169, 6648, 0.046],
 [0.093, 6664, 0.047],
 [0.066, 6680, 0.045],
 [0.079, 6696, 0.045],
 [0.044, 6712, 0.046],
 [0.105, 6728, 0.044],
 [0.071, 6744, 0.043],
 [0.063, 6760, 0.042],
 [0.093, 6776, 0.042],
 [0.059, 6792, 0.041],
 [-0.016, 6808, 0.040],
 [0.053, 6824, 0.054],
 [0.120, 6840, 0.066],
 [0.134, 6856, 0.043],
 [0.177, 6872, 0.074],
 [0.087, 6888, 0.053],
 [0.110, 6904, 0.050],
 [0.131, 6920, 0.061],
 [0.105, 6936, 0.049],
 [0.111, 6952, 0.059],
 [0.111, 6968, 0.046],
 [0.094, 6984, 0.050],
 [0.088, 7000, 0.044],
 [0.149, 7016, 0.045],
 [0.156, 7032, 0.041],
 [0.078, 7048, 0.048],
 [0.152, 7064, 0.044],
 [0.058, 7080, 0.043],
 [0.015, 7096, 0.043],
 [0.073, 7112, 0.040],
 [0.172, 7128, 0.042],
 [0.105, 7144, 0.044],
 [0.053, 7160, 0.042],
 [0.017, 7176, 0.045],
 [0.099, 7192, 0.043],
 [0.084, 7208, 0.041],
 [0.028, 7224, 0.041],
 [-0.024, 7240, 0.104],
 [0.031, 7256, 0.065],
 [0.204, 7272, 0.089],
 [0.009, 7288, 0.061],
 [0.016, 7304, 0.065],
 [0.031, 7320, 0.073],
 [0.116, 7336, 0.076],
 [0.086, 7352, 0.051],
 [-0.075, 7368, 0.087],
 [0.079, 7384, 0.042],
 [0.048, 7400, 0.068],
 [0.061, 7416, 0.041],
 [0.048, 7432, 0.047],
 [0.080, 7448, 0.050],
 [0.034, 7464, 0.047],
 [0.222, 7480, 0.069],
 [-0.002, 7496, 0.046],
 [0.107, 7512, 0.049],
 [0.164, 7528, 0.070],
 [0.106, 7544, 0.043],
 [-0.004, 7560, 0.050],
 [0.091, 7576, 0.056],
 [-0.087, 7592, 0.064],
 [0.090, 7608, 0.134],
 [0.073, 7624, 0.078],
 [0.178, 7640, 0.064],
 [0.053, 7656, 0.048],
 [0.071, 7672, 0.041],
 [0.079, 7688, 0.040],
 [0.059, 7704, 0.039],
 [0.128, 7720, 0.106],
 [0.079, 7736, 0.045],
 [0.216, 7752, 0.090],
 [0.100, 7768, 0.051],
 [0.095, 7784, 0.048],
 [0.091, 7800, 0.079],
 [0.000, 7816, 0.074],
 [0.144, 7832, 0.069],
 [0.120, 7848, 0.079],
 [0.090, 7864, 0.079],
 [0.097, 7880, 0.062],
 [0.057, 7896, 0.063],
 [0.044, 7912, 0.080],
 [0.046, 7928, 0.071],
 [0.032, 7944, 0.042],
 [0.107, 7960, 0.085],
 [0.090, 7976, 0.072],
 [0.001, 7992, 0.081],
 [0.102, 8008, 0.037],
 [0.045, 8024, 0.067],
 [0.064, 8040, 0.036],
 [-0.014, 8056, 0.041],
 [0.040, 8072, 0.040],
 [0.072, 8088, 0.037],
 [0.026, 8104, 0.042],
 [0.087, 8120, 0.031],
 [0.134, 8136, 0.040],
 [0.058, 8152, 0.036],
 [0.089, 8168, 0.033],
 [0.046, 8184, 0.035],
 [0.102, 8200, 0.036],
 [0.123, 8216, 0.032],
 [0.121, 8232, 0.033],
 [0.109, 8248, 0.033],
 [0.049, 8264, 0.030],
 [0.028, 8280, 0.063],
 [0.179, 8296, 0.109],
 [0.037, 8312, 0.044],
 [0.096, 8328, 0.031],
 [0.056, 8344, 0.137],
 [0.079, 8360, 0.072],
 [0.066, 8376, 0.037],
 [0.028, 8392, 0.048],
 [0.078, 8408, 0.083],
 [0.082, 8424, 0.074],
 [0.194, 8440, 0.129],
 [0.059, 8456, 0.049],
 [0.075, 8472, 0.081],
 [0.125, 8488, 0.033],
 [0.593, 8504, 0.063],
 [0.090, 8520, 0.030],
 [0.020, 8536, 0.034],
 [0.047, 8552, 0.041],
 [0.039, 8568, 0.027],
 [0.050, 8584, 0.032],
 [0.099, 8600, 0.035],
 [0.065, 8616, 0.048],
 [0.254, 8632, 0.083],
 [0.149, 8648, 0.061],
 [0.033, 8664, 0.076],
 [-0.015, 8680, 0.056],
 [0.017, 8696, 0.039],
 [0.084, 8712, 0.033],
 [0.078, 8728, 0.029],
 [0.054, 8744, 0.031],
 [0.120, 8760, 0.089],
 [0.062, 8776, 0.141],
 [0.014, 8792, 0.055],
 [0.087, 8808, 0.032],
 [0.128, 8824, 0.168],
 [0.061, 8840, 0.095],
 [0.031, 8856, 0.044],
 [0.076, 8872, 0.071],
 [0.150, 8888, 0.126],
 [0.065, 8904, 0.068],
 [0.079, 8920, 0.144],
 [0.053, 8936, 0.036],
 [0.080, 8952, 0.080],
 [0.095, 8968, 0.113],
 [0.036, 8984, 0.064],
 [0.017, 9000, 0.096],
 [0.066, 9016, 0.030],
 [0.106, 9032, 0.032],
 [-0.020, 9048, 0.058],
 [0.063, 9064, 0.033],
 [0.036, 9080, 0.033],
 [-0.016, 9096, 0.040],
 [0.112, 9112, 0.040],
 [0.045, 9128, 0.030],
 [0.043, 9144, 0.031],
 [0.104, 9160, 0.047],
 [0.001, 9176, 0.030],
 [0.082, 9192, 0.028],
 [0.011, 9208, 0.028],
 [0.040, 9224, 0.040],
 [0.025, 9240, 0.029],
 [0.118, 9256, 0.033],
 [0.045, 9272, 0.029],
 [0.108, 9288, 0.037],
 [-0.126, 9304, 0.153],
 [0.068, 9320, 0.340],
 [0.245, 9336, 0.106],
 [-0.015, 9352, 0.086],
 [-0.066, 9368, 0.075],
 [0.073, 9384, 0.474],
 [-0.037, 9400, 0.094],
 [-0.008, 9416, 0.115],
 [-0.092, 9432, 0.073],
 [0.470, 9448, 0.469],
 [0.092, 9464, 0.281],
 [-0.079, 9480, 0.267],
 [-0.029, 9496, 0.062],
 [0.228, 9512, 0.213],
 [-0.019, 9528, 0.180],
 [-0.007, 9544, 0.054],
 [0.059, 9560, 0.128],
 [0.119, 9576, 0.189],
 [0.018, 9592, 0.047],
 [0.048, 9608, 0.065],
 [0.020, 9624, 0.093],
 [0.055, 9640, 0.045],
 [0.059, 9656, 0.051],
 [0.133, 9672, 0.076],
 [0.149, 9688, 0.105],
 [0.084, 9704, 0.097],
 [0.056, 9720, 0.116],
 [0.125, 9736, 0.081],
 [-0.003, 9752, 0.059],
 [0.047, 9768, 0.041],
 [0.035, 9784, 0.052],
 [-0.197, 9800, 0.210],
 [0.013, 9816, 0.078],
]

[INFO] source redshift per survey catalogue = 0.30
